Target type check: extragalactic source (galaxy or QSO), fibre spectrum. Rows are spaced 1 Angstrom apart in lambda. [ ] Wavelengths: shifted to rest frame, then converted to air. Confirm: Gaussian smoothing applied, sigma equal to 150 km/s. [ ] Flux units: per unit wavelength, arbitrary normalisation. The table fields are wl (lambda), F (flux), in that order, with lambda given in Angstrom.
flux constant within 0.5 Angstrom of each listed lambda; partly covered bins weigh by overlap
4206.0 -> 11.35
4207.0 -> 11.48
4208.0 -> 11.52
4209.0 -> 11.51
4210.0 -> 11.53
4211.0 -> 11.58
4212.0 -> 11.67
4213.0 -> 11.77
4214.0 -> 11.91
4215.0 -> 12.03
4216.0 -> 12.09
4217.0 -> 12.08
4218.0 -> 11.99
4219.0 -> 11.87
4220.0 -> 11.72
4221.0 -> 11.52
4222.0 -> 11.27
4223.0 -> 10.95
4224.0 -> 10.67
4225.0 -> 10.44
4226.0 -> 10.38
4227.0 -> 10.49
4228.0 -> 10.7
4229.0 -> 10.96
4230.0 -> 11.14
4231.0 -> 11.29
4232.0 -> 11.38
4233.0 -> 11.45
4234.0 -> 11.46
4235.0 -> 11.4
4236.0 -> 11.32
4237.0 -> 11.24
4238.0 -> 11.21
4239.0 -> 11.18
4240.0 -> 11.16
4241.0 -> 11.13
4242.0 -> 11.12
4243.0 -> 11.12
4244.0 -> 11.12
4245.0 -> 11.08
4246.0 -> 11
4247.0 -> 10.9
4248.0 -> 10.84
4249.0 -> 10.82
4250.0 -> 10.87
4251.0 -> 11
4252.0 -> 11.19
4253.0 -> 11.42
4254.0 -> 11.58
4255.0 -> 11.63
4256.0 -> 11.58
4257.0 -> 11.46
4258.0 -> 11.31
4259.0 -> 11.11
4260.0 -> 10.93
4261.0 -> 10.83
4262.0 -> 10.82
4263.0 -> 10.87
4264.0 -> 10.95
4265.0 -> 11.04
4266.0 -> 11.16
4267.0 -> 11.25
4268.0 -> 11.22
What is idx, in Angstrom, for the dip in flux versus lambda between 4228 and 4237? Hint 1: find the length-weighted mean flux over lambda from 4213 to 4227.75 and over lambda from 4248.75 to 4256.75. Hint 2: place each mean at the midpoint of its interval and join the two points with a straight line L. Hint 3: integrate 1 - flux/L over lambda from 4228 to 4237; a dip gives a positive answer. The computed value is 0.1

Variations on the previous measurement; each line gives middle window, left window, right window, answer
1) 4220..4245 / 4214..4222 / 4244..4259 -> 1.0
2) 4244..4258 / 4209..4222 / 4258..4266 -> 0.0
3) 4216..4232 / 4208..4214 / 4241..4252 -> 0.3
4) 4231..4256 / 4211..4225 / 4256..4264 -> 0.2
